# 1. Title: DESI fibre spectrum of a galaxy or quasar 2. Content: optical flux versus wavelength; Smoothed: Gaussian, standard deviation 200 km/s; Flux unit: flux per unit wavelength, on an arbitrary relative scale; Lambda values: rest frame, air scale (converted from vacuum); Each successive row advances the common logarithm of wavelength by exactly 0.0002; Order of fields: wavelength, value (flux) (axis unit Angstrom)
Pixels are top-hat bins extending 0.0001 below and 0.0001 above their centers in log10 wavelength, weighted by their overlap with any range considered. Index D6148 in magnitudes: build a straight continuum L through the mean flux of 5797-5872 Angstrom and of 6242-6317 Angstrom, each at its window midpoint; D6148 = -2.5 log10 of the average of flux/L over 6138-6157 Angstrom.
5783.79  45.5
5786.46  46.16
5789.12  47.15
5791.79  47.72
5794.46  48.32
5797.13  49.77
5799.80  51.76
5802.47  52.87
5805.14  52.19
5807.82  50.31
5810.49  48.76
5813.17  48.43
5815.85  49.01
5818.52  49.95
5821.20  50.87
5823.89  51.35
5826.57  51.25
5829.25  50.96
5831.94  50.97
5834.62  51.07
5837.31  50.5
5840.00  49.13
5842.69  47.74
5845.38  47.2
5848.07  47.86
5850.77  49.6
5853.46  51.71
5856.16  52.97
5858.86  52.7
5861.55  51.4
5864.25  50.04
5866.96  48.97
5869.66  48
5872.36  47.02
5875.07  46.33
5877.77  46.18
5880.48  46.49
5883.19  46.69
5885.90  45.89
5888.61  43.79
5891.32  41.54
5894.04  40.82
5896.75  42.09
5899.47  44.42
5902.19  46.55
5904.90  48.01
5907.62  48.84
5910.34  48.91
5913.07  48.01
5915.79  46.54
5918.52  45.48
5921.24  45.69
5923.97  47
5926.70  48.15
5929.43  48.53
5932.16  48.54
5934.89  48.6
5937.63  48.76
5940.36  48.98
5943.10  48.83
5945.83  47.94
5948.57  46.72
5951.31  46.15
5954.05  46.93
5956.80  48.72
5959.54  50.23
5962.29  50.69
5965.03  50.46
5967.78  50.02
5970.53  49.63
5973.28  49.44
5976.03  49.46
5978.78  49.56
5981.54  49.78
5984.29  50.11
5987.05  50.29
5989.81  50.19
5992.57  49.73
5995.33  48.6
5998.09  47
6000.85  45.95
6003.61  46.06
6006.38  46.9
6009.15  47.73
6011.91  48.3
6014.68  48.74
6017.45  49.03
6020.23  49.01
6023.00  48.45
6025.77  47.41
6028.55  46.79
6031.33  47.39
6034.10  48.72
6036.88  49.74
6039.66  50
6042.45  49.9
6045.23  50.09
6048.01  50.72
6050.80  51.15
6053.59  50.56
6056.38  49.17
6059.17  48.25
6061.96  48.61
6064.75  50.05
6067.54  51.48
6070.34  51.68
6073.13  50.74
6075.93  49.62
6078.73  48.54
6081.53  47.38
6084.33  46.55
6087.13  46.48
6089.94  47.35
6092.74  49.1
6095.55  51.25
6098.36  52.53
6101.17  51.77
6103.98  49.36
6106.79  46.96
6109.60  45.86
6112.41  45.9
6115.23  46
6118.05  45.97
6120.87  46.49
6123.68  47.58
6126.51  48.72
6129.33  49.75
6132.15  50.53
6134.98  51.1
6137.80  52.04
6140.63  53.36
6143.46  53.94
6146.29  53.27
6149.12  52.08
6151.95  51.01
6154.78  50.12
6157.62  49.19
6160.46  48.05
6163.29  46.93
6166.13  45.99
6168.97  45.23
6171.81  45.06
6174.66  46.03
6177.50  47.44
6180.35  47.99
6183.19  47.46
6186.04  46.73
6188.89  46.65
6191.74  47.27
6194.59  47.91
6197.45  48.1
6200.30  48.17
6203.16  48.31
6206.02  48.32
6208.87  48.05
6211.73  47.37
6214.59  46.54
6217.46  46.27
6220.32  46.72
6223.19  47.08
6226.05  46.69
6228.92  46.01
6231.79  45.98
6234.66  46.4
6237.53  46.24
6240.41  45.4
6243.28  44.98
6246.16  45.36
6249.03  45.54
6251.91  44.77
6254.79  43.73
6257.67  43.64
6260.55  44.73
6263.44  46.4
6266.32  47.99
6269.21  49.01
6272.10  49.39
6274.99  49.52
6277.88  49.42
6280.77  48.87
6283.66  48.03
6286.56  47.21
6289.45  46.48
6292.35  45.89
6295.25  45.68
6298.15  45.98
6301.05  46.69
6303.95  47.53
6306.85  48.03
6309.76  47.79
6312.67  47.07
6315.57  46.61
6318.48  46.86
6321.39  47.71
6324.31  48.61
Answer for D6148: -0.09 mag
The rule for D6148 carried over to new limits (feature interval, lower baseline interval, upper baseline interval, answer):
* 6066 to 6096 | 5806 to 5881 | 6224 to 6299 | -0.03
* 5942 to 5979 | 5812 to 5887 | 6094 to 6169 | 0.01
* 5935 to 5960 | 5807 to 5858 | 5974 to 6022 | 0.02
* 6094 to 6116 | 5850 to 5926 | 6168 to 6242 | -0.04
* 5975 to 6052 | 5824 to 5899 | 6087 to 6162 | 0.00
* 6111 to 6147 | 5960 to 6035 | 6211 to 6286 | -0.04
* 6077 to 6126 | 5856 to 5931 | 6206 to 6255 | -0.03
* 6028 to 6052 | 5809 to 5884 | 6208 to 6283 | -0.03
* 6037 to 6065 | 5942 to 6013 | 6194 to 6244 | -0.04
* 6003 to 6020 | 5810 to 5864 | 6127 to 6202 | 0.03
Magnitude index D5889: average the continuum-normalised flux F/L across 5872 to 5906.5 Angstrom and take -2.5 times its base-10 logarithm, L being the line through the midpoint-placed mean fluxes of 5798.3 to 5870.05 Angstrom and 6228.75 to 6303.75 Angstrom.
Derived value 0.11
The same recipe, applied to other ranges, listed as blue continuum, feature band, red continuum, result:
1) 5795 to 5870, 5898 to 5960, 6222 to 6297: 0.04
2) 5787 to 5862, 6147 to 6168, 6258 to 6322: -0.02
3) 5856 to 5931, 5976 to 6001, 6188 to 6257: -0.05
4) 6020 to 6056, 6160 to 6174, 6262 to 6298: 0.05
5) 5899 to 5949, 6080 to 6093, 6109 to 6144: 0.03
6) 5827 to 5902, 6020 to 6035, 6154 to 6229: -0.01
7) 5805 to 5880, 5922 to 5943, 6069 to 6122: 0.02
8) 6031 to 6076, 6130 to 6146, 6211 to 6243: -0.09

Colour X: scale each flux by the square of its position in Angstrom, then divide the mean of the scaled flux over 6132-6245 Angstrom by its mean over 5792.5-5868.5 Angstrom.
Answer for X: 1.08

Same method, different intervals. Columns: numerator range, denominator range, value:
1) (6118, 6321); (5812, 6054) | 1.08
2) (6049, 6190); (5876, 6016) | 1.09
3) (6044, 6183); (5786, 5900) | 1.11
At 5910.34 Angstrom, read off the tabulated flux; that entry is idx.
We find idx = 48.91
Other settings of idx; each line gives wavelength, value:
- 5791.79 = 47.72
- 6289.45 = 46.48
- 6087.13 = 46.48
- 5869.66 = 48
